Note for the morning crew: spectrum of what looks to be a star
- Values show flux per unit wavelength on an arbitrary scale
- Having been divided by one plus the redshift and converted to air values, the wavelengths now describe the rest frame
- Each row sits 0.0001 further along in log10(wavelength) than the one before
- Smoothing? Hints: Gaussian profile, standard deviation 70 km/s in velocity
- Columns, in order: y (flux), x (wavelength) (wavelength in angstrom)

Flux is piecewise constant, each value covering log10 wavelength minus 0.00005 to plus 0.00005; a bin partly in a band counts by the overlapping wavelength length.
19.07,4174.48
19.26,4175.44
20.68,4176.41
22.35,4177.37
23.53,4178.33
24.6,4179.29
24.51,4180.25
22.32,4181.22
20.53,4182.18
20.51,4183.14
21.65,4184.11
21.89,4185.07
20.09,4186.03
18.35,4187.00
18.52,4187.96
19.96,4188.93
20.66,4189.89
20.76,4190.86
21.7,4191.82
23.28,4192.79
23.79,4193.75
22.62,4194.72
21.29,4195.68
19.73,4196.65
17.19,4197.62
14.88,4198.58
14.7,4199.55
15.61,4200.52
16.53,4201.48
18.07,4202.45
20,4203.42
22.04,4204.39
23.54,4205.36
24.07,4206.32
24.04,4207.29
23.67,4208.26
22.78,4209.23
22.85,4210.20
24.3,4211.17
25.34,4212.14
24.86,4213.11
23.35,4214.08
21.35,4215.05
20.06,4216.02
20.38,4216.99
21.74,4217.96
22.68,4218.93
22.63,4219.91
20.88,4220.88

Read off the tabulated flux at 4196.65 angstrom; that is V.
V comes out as 19.73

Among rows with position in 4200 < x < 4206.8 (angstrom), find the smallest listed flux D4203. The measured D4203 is 15.61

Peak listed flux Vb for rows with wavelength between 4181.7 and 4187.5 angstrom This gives 21.89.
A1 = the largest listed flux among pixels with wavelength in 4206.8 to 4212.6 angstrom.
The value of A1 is 25.34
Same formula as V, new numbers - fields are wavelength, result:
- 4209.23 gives 22.78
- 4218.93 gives 22.68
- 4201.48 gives 16.53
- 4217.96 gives 21.74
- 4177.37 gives 22.35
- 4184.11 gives 21.65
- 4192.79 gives 23.28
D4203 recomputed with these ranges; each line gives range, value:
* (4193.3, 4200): 14.7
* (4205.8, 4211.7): 22.78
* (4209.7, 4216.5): 20.06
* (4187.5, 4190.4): 18.52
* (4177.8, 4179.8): 23.53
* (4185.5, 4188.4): 18.35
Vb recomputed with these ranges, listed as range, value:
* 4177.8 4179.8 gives 24.6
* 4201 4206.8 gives 24.07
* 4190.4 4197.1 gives 23.79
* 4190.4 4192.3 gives 21.7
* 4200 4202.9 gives 18.07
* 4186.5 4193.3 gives 23.28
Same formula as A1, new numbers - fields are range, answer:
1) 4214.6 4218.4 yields 21.74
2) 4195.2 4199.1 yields 21.29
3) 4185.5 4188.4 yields 20.09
